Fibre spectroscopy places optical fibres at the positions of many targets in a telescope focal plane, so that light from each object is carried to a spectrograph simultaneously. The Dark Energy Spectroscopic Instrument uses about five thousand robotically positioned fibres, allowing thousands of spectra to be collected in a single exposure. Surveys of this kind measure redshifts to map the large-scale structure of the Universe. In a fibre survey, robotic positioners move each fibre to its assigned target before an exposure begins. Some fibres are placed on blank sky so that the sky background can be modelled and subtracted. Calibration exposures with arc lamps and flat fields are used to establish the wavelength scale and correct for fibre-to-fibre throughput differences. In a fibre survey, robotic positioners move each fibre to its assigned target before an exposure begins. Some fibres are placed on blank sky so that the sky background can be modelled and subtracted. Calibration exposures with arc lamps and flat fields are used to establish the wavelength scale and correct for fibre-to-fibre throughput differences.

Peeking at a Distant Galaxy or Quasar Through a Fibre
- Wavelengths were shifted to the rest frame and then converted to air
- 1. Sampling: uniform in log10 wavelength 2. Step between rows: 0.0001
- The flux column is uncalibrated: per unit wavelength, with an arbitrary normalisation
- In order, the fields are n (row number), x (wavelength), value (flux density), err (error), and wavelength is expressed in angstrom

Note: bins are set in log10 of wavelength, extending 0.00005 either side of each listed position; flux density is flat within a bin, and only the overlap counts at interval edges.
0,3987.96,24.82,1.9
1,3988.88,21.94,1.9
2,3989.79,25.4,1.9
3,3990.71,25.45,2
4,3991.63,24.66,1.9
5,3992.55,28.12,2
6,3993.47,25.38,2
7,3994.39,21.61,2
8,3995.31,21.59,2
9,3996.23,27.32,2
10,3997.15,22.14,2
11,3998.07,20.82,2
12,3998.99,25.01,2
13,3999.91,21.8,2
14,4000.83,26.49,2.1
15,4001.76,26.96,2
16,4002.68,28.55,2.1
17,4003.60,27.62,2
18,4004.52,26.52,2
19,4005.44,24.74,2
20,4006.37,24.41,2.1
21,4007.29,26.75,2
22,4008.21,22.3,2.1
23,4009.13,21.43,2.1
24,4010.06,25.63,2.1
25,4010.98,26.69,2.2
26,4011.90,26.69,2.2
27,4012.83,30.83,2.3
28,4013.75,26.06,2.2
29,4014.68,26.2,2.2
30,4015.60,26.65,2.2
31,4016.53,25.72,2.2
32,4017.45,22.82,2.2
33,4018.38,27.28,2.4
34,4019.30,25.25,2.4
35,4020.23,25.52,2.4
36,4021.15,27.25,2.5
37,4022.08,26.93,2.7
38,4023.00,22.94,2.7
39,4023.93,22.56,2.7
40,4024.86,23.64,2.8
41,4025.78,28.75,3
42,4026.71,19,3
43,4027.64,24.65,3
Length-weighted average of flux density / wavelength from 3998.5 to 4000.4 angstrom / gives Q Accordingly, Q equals 23.4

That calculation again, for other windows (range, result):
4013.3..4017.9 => 25.5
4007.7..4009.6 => 22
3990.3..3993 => 26.1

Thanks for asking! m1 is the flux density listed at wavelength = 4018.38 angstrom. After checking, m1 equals 27.28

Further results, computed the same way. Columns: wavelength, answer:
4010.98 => 26.69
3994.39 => 21.61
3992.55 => 28.12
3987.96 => 24.82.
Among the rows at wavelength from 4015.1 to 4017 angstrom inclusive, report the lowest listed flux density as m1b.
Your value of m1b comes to 25.72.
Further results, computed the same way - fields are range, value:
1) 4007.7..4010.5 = 21.43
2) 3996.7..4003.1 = 20.82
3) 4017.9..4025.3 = 22.56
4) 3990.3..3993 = 24.66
